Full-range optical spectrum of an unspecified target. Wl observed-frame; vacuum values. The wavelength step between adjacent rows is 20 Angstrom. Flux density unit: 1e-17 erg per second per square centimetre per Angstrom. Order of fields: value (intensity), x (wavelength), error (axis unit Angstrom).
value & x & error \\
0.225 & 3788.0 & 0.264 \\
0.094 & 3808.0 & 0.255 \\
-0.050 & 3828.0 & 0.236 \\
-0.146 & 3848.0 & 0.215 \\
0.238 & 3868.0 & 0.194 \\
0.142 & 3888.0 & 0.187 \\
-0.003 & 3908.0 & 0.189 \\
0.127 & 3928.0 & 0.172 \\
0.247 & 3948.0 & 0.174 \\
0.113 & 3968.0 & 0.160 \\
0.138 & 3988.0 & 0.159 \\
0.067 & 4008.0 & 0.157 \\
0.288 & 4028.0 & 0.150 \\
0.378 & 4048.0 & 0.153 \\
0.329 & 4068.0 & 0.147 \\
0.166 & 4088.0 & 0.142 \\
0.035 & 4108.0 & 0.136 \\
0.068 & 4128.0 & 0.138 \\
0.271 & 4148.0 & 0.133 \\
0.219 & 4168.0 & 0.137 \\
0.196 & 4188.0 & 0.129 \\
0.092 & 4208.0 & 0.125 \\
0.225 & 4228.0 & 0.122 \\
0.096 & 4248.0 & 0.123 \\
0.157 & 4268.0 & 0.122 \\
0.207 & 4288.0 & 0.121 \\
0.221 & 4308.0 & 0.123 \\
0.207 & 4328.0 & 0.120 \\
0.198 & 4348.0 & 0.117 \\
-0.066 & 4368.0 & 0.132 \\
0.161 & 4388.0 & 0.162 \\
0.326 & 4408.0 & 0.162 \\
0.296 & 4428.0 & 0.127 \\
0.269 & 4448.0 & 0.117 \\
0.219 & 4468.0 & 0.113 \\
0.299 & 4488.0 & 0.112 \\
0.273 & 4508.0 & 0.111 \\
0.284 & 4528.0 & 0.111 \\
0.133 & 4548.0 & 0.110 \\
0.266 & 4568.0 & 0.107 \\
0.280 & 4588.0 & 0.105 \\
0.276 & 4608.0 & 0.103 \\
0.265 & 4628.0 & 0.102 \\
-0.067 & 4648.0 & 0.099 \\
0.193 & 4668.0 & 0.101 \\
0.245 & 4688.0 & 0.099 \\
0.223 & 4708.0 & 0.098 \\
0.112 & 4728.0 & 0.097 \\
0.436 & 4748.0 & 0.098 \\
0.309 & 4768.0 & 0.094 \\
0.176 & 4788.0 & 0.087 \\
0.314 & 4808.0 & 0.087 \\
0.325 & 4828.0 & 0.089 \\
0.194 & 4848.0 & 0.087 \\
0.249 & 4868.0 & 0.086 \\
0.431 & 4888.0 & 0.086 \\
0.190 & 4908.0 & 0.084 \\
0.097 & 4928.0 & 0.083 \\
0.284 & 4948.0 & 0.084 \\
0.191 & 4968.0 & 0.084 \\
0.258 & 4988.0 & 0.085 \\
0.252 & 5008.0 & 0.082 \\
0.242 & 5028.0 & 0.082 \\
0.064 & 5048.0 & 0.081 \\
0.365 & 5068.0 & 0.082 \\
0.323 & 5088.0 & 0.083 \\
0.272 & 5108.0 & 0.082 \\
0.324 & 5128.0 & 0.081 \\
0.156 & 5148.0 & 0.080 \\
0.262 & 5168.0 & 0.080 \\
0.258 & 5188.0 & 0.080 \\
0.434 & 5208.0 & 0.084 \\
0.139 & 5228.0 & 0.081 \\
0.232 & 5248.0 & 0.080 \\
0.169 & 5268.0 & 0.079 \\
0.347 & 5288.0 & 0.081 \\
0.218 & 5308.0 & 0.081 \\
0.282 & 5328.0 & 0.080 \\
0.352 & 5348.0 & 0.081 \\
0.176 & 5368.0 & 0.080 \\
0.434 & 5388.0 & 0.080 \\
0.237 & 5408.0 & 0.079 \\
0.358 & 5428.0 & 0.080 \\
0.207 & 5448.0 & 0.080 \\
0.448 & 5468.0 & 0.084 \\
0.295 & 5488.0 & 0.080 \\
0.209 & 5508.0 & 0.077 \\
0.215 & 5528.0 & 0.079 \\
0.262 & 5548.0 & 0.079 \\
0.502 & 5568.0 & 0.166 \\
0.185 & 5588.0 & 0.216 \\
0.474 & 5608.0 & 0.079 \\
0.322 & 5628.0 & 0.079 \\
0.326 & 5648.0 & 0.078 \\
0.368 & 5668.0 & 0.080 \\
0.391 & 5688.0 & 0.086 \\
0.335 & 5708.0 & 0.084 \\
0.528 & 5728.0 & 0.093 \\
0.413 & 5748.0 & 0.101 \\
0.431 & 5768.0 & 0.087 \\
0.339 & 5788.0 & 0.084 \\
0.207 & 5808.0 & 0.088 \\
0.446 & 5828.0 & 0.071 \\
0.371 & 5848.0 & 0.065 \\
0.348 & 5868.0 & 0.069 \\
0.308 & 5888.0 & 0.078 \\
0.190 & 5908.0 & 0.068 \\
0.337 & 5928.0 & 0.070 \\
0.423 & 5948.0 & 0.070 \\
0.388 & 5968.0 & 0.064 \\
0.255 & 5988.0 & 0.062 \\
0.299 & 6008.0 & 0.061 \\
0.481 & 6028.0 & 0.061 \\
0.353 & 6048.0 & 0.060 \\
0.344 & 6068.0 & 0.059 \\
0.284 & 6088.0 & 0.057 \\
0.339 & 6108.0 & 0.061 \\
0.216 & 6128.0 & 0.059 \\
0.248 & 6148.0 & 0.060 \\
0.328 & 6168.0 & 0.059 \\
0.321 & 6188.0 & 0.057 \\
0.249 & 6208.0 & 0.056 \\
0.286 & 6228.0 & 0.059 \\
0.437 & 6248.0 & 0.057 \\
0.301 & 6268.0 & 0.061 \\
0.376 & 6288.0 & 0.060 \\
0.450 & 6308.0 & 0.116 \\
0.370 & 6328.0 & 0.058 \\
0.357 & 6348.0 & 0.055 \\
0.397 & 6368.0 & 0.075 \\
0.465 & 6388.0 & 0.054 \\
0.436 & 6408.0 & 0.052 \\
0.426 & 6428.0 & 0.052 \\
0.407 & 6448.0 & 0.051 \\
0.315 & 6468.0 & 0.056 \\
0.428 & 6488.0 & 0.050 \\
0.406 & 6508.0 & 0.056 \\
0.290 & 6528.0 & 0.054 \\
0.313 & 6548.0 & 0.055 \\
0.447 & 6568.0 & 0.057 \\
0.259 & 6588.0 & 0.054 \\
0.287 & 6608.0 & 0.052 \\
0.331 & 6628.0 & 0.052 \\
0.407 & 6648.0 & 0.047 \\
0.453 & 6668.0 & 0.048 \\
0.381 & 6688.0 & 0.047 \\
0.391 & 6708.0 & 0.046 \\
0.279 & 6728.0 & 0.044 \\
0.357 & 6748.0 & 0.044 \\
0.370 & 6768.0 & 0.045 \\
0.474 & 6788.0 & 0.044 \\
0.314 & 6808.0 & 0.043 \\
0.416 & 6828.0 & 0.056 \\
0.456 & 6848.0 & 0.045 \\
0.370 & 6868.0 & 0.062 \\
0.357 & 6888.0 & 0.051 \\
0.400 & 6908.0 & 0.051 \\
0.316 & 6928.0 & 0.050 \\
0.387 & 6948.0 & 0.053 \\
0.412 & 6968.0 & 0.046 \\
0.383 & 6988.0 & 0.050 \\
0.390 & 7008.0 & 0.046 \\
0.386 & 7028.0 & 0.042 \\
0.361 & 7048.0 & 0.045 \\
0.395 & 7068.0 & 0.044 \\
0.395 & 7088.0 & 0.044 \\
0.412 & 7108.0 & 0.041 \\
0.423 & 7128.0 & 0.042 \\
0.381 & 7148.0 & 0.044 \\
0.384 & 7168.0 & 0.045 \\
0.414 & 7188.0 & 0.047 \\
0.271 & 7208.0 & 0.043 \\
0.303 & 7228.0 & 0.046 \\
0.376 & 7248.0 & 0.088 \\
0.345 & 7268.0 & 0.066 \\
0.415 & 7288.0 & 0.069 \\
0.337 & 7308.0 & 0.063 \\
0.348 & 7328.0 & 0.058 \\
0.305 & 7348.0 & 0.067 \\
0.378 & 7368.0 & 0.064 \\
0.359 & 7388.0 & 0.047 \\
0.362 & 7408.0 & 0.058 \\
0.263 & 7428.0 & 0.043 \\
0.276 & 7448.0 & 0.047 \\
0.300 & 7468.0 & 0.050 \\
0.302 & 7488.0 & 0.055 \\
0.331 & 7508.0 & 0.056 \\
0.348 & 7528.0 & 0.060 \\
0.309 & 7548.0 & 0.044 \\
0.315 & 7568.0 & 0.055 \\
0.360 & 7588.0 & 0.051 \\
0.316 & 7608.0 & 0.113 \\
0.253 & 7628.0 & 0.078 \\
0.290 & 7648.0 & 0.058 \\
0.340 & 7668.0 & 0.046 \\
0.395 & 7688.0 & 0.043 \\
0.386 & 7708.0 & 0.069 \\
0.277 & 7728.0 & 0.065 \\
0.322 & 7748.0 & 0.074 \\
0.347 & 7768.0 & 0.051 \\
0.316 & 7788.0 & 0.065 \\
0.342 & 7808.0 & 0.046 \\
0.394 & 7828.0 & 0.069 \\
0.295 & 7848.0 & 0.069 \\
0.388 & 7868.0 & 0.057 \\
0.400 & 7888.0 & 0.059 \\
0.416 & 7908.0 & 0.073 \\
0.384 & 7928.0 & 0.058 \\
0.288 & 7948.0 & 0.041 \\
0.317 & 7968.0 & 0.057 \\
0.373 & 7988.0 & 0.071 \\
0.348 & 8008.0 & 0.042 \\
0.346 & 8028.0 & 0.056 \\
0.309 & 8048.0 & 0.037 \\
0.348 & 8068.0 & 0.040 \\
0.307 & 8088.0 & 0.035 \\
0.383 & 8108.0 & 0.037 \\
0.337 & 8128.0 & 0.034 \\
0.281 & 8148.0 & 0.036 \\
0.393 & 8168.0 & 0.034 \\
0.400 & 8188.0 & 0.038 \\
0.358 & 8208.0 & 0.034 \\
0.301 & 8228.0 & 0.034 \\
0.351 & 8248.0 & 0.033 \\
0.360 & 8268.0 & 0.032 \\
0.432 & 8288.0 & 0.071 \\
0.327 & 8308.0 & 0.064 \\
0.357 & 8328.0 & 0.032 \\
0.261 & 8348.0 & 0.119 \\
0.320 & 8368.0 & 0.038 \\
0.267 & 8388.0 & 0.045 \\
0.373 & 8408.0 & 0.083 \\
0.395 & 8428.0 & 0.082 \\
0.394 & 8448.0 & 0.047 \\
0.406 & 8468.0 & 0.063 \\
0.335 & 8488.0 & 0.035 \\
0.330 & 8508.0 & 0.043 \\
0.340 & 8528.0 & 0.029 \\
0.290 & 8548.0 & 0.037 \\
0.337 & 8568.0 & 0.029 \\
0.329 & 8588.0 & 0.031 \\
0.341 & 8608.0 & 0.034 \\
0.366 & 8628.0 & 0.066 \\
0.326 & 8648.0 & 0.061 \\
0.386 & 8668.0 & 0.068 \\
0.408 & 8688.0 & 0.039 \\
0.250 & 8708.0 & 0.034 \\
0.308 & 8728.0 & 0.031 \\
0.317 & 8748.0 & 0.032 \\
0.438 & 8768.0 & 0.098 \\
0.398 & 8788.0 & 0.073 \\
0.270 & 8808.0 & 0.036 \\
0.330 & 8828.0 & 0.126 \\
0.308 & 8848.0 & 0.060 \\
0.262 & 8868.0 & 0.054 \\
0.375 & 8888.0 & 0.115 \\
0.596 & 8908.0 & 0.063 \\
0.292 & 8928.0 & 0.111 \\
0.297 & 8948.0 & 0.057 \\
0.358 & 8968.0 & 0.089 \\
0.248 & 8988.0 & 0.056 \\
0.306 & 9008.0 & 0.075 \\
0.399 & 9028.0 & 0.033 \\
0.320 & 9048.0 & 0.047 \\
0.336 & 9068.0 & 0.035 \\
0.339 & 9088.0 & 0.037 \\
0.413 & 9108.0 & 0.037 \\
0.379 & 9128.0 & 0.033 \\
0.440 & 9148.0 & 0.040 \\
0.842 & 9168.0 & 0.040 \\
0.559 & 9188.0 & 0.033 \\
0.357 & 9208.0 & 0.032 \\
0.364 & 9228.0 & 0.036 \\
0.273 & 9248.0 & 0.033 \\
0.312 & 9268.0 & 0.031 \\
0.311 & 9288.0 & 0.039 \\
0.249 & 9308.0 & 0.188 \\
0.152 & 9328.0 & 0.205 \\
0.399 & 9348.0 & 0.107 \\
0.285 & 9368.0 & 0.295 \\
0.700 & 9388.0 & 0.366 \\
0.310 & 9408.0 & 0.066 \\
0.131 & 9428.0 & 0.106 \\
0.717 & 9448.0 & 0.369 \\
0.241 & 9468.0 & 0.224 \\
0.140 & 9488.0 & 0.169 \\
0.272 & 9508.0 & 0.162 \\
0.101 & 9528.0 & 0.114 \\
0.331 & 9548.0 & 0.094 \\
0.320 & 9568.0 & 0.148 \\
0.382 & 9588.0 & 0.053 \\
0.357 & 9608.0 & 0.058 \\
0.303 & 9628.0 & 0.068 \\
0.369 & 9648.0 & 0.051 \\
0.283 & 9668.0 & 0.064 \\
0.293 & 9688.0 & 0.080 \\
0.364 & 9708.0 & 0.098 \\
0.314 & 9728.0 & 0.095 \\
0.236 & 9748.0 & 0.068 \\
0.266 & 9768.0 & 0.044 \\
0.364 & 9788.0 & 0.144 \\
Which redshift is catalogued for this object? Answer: 0.396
